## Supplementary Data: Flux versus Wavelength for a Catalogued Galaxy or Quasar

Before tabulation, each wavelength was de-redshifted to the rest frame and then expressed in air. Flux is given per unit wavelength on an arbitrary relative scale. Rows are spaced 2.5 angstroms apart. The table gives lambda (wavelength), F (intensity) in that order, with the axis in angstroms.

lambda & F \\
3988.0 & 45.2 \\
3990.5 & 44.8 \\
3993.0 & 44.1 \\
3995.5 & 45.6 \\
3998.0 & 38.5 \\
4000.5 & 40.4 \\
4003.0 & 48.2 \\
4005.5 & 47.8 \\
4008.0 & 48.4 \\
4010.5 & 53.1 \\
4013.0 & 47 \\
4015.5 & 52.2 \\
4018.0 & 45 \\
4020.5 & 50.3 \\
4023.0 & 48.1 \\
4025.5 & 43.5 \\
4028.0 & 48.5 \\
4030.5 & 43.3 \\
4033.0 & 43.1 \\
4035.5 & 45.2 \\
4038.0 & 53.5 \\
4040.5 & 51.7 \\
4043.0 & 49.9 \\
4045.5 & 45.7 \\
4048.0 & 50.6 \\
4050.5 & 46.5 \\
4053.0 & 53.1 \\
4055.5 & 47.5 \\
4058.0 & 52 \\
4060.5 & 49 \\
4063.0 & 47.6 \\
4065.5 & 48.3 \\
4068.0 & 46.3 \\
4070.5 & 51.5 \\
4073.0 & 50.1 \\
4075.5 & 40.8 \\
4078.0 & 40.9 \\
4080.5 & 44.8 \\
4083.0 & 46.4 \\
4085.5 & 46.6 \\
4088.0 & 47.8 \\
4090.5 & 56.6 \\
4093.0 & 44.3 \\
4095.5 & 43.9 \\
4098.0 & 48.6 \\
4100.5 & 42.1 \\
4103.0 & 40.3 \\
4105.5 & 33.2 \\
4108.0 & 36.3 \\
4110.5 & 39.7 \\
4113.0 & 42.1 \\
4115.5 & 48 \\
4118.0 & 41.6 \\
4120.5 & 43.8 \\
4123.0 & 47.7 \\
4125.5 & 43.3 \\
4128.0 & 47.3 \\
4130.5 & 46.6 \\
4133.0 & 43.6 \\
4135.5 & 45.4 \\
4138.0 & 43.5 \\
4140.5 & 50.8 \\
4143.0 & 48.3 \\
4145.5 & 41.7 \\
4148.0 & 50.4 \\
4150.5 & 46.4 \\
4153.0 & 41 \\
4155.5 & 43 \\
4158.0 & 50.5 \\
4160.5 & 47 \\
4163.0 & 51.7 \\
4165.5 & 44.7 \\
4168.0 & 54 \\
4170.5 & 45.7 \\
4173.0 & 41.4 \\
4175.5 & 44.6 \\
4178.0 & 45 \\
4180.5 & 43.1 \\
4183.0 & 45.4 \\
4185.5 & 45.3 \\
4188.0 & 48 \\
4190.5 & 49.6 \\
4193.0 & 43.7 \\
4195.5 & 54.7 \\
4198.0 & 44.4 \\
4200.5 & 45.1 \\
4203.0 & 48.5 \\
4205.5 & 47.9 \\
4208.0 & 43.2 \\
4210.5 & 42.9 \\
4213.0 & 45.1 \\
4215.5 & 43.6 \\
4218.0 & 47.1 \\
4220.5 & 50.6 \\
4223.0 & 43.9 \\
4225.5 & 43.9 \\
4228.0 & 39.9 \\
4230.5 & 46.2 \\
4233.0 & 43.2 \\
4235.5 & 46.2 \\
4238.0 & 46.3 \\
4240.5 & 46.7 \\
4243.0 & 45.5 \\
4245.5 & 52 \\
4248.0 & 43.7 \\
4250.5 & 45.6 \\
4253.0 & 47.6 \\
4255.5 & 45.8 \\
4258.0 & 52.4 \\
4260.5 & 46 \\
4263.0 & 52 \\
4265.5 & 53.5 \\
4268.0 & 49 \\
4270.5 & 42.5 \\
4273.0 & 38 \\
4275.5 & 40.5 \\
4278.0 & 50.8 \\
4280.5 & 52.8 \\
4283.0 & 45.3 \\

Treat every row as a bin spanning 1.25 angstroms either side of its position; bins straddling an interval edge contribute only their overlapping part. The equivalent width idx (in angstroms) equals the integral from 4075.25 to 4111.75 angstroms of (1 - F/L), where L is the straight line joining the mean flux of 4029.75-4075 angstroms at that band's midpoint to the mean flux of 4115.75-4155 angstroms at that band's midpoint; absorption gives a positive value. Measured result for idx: 2.7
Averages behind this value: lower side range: 48.5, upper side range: 45.4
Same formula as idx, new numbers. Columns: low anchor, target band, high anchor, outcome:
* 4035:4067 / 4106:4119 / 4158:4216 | 1.9 angstroms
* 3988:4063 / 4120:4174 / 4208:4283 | 0.5 angstroms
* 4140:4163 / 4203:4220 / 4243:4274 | 0.6 angstroms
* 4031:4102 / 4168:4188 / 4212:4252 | 0.5 angstroms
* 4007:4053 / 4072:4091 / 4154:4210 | 0.5 angstroms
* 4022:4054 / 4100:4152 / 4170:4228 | 3.0 angstroms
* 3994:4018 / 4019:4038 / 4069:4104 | 0.0 angstroms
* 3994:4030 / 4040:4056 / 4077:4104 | -1.0 angstroms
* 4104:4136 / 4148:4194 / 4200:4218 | -2.0 angstroms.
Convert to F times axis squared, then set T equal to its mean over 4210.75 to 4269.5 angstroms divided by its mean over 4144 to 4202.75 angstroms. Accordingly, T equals 1.04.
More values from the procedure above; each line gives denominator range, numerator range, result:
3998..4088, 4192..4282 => 1.07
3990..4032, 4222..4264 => 1.12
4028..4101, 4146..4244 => 1.03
